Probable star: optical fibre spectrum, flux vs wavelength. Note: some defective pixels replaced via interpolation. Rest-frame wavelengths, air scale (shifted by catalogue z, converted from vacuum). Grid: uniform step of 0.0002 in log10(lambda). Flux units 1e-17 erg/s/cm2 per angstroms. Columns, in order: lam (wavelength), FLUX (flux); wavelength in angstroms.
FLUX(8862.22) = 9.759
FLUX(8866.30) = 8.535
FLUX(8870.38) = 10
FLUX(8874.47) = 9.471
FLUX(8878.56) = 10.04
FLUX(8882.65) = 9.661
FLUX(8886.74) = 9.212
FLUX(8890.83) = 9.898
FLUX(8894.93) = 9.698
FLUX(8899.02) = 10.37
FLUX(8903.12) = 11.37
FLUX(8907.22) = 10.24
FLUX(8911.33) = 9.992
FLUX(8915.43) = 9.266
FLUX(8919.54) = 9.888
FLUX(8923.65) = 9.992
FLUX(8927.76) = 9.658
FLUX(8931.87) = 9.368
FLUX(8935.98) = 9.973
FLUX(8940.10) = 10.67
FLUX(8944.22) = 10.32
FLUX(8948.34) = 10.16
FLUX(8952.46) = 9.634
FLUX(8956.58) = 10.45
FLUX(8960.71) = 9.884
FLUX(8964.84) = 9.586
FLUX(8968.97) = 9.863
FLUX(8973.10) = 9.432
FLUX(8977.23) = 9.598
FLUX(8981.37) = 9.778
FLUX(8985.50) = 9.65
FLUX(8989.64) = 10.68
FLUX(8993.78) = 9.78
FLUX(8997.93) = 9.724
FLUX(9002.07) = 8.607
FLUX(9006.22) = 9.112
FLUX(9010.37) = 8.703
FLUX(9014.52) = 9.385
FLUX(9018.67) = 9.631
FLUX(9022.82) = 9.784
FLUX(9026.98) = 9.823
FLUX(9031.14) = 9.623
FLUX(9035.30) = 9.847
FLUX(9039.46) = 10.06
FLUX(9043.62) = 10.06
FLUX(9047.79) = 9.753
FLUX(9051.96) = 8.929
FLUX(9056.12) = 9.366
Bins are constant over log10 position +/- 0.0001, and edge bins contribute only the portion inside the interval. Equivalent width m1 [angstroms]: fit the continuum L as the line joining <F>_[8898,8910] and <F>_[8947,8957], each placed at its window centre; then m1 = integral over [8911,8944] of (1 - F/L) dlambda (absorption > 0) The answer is 1.5 angstroms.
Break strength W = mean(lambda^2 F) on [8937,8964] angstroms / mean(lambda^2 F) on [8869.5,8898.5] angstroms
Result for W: 1.1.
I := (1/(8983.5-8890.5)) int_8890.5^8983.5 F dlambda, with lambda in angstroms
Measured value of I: 9.96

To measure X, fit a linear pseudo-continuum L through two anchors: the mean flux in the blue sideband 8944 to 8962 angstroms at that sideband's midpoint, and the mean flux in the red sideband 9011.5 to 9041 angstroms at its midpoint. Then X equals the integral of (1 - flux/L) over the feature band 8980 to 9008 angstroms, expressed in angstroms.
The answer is 0.7 angstroms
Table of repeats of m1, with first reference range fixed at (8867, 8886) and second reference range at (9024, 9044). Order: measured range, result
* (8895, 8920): -1.2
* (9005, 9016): 0.9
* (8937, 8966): -1.1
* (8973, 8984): 0.2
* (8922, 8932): 0.0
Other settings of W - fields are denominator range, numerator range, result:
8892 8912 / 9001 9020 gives 0.90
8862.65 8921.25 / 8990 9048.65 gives 1.00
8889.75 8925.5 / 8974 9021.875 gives 0.96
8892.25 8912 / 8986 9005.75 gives 0.95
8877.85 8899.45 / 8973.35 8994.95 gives 1.03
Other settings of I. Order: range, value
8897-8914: 10.4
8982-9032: 9.55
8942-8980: 9.88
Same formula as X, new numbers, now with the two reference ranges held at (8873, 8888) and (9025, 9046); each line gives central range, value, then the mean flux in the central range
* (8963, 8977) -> 0.2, 9.63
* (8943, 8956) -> -0.4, 10.1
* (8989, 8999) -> -0.2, 10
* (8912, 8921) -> 0.1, 9.62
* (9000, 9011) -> 1.1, 8.82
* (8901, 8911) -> -1.0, 10.7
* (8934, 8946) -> -0.7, 10.3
